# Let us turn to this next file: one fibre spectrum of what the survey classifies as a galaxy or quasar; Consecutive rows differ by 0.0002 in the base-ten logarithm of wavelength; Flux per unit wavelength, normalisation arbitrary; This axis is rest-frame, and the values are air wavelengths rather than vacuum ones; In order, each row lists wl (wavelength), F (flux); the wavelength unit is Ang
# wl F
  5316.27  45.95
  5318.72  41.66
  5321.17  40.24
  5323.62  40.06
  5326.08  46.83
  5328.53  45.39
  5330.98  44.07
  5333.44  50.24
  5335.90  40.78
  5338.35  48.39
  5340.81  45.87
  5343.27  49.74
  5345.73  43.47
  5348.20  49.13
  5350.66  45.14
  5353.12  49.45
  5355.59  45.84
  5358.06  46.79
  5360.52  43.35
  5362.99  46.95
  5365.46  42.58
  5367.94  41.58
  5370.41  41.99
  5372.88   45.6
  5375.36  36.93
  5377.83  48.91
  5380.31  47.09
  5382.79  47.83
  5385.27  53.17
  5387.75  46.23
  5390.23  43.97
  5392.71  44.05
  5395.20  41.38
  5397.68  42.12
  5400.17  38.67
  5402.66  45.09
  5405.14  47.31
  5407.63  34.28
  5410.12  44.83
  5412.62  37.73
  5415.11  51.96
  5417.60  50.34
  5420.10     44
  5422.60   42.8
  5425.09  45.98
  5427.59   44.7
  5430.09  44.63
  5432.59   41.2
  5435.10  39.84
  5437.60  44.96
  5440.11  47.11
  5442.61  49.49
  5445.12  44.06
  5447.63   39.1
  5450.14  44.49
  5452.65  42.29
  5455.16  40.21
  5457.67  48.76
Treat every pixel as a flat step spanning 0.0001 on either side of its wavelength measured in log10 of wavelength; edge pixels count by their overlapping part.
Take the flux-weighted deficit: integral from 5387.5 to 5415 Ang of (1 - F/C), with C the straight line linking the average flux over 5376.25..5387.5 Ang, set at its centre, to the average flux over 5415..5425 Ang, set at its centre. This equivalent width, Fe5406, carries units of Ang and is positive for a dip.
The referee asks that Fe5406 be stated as 2.9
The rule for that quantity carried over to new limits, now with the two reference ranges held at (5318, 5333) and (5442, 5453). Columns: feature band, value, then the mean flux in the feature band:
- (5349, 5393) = -1.97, 45.5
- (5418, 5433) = -0.26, 44.4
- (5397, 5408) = 0.39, 42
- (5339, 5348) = -0.69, 46.8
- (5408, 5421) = -0.43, 45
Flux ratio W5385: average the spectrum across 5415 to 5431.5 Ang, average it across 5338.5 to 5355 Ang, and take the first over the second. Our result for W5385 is 1.0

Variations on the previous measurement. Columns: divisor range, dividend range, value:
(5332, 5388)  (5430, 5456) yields 0.94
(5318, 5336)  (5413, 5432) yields 1.04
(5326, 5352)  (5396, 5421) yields 0.94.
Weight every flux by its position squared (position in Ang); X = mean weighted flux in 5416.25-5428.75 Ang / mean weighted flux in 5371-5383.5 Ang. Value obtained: 1.0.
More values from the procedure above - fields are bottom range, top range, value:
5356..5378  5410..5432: 1.05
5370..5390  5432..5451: 0.97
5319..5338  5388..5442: 1.03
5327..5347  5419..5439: 0.98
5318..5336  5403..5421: 1.04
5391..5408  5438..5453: 1.07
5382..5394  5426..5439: 0.93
